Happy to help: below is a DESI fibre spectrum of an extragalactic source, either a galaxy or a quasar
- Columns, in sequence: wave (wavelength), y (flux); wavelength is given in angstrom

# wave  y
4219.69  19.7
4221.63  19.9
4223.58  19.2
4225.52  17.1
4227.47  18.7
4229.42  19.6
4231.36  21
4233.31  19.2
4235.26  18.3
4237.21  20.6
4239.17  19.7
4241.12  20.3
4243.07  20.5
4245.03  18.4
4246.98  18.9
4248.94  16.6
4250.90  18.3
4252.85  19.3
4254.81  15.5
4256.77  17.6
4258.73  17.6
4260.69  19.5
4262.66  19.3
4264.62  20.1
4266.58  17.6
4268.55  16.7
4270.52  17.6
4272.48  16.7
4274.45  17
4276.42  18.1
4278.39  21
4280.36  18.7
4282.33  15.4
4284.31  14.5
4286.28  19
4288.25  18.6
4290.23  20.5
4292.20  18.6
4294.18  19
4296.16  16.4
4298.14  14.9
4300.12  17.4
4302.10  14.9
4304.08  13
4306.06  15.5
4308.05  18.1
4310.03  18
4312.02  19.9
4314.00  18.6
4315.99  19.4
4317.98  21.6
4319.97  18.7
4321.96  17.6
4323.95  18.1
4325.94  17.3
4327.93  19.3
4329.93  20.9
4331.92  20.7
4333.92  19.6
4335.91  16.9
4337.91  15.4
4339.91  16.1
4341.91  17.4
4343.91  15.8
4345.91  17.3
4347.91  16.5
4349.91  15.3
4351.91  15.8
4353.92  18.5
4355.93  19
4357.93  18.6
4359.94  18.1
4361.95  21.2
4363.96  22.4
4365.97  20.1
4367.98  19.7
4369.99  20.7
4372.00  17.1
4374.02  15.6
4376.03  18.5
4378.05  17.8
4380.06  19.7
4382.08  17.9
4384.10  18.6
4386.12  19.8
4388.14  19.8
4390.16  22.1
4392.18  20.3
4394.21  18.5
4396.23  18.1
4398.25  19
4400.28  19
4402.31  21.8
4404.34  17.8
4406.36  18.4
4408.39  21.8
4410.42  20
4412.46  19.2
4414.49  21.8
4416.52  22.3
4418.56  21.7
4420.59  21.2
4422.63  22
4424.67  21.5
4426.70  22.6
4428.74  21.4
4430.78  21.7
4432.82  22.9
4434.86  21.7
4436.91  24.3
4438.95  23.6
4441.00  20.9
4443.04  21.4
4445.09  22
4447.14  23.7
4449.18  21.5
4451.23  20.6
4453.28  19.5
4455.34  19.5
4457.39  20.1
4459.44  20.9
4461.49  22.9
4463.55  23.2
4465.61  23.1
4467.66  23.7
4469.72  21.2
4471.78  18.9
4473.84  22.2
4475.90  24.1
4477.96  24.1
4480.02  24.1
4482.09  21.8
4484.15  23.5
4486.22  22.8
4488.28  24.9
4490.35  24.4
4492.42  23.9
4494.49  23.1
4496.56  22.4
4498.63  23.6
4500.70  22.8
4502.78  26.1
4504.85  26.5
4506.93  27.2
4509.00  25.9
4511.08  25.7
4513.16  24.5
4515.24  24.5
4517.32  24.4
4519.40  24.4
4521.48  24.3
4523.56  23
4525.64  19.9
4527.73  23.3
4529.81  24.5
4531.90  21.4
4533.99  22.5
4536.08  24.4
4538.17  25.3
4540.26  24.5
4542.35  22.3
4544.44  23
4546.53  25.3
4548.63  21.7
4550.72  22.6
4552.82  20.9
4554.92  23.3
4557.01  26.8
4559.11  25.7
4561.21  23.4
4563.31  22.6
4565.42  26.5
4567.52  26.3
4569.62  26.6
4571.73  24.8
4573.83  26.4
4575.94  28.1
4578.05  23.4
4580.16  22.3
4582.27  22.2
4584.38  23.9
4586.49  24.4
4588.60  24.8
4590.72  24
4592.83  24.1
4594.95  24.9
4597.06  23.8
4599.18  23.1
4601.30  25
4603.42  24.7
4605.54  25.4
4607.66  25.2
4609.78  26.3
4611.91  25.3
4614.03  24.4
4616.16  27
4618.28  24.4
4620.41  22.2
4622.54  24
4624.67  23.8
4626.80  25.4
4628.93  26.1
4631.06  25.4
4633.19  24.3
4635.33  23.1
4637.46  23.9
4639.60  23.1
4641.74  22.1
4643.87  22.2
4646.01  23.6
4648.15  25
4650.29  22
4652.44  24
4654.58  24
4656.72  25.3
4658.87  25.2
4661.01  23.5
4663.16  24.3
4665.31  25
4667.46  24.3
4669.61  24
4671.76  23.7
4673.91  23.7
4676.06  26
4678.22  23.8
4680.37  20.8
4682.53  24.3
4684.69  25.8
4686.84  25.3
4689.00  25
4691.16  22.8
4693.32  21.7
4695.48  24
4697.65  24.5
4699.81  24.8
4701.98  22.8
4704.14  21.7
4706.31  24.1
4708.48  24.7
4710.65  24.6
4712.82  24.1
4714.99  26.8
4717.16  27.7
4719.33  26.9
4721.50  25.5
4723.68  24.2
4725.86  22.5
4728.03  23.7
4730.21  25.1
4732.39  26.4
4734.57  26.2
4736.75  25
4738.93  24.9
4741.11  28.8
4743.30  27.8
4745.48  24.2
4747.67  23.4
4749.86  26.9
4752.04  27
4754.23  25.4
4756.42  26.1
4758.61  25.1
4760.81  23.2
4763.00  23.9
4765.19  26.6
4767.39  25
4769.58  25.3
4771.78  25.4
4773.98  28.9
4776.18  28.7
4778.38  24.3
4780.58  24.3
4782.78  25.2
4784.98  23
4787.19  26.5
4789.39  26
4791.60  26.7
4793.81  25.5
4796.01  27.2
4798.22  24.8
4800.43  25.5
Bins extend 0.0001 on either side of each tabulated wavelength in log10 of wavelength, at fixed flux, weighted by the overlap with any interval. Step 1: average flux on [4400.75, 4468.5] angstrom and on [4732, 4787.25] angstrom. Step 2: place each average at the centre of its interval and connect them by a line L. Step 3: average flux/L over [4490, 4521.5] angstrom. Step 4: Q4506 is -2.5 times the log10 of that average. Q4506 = -0.10 mag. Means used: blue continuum 21.5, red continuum 25.6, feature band 24.6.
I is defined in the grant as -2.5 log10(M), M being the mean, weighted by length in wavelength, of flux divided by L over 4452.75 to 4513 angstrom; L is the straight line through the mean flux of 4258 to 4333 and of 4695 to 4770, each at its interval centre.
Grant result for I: -0.105 mag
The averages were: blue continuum 18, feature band 23.2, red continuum 25.1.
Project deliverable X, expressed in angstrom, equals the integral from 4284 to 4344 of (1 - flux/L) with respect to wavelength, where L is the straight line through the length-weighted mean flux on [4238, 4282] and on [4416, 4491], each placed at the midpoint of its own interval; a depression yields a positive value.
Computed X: 4.9 angstrom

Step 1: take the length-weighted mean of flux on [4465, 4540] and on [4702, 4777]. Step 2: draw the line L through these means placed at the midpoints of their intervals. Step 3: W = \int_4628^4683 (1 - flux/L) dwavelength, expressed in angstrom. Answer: 1.9 angstrom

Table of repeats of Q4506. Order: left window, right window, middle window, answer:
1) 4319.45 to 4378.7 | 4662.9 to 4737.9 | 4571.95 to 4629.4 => -0.09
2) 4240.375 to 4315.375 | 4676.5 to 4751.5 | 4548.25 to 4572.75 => -0.09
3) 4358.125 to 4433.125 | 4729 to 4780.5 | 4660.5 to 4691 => 0.01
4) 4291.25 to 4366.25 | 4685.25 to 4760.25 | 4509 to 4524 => -0.16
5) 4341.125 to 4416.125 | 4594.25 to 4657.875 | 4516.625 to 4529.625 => -0.06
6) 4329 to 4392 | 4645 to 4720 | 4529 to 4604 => -0.09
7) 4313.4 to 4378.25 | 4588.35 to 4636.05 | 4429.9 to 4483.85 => -0.06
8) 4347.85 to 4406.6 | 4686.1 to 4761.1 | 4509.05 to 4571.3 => -0.10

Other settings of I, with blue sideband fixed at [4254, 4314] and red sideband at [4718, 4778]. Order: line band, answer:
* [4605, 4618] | -0.10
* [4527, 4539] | -0.08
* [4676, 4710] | 0.04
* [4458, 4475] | -0.06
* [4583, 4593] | -0.06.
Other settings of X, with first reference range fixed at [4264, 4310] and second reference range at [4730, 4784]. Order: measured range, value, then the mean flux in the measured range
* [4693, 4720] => 0.3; 24.5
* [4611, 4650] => -1.1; 24.1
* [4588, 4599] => -0.7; 24.2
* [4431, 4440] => -1.3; 23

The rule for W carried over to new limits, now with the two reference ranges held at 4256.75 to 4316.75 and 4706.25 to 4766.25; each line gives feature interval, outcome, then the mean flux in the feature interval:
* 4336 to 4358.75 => 2.3 angstrom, 16.9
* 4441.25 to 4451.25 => -0.7 angstrom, 21.9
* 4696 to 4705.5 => 0.5 angstrom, 23.5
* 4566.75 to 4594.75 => -2.4 angstrom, 24.7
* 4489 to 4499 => -1.1 angstrom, 23.5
